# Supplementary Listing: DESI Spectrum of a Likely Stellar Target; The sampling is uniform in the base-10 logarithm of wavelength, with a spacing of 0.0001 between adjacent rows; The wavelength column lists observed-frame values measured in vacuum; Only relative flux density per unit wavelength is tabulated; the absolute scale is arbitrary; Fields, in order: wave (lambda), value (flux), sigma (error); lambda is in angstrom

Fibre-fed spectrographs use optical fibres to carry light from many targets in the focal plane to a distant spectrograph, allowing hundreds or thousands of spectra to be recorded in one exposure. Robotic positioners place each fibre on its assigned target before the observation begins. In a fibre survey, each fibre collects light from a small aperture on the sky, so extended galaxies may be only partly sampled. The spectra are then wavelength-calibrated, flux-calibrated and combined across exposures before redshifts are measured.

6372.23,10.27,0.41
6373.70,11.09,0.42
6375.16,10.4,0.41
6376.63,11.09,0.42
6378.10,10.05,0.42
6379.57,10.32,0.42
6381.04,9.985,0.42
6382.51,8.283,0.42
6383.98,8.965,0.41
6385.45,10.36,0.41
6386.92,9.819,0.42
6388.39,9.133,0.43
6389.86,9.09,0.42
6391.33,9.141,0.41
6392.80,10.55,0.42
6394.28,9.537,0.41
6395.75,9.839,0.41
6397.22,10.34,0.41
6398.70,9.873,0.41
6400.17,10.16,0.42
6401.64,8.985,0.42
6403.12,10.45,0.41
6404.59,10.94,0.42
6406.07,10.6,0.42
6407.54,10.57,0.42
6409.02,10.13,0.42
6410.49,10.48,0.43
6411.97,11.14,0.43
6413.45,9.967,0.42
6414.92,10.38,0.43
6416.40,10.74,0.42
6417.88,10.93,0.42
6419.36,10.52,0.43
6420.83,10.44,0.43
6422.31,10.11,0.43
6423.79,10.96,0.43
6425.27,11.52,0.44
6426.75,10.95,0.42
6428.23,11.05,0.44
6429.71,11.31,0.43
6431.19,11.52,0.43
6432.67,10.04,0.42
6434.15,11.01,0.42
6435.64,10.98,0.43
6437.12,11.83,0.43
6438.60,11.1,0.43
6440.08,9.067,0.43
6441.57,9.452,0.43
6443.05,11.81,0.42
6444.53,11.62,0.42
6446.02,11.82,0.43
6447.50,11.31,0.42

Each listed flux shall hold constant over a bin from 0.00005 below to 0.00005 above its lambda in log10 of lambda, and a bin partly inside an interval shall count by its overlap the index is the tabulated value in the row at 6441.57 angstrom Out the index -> 9.452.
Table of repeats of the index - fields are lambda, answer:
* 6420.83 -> 10.44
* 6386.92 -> 9.819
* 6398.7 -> 9.873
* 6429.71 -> 11.31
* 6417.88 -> 10.93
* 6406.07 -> 10.6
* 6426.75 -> 10.95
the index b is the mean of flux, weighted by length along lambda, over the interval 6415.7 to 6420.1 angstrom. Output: 10.7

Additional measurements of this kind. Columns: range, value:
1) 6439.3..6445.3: 10.5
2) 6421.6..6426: 10.9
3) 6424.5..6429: 11.2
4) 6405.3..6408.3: 10.6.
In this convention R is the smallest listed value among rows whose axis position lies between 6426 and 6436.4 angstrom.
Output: 10.04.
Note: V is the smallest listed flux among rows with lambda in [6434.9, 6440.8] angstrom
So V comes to 9.067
